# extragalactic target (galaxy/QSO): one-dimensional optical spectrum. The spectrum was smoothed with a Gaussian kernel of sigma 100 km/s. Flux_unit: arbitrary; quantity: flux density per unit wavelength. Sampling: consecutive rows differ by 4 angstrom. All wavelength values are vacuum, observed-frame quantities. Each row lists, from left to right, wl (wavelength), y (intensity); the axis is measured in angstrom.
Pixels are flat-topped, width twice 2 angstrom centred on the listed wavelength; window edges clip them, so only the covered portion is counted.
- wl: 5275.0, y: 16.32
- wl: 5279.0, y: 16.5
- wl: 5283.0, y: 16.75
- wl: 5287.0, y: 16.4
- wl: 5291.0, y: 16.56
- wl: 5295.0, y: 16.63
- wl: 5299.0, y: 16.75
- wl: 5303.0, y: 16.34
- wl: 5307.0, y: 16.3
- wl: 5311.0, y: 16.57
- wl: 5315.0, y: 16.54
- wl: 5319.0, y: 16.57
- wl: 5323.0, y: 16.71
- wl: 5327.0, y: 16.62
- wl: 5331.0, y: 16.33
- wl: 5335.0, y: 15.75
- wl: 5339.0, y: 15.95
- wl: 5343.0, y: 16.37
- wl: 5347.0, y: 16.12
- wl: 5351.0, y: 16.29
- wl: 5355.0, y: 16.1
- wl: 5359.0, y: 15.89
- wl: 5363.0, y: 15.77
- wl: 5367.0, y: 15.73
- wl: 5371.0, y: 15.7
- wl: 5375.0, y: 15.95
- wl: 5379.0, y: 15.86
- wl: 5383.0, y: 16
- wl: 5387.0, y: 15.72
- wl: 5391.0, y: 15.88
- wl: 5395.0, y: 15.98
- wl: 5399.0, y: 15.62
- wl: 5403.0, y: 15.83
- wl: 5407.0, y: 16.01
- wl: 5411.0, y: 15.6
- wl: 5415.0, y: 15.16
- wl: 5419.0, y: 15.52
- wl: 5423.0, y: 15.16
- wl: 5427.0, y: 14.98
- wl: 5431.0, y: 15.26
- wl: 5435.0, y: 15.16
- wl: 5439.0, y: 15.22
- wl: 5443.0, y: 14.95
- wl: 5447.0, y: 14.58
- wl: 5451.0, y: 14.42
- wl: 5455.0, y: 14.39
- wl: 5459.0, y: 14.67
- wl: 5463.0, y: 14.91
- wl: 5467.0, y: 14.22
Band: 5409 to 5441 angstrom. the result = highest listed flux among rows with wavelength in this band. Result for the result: 15.6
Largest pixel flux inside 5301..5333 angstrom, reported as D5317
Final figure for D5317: 16.71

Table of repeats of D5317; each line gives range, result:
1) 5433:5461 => 15.22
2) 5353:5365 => 16.1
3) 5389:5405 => 15.98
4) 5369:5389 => 16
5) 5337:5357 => 16.37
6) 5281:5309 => 16.75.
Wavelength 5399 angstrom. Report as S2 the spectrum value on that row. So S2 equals 15.62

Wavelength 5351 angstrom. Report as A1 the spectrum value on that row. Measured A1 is 16.29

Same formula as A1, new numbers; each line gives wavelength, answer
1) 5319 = 16.57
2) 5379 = 15.86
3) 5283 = 16.75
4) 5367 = 15.73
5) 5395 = 15.98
